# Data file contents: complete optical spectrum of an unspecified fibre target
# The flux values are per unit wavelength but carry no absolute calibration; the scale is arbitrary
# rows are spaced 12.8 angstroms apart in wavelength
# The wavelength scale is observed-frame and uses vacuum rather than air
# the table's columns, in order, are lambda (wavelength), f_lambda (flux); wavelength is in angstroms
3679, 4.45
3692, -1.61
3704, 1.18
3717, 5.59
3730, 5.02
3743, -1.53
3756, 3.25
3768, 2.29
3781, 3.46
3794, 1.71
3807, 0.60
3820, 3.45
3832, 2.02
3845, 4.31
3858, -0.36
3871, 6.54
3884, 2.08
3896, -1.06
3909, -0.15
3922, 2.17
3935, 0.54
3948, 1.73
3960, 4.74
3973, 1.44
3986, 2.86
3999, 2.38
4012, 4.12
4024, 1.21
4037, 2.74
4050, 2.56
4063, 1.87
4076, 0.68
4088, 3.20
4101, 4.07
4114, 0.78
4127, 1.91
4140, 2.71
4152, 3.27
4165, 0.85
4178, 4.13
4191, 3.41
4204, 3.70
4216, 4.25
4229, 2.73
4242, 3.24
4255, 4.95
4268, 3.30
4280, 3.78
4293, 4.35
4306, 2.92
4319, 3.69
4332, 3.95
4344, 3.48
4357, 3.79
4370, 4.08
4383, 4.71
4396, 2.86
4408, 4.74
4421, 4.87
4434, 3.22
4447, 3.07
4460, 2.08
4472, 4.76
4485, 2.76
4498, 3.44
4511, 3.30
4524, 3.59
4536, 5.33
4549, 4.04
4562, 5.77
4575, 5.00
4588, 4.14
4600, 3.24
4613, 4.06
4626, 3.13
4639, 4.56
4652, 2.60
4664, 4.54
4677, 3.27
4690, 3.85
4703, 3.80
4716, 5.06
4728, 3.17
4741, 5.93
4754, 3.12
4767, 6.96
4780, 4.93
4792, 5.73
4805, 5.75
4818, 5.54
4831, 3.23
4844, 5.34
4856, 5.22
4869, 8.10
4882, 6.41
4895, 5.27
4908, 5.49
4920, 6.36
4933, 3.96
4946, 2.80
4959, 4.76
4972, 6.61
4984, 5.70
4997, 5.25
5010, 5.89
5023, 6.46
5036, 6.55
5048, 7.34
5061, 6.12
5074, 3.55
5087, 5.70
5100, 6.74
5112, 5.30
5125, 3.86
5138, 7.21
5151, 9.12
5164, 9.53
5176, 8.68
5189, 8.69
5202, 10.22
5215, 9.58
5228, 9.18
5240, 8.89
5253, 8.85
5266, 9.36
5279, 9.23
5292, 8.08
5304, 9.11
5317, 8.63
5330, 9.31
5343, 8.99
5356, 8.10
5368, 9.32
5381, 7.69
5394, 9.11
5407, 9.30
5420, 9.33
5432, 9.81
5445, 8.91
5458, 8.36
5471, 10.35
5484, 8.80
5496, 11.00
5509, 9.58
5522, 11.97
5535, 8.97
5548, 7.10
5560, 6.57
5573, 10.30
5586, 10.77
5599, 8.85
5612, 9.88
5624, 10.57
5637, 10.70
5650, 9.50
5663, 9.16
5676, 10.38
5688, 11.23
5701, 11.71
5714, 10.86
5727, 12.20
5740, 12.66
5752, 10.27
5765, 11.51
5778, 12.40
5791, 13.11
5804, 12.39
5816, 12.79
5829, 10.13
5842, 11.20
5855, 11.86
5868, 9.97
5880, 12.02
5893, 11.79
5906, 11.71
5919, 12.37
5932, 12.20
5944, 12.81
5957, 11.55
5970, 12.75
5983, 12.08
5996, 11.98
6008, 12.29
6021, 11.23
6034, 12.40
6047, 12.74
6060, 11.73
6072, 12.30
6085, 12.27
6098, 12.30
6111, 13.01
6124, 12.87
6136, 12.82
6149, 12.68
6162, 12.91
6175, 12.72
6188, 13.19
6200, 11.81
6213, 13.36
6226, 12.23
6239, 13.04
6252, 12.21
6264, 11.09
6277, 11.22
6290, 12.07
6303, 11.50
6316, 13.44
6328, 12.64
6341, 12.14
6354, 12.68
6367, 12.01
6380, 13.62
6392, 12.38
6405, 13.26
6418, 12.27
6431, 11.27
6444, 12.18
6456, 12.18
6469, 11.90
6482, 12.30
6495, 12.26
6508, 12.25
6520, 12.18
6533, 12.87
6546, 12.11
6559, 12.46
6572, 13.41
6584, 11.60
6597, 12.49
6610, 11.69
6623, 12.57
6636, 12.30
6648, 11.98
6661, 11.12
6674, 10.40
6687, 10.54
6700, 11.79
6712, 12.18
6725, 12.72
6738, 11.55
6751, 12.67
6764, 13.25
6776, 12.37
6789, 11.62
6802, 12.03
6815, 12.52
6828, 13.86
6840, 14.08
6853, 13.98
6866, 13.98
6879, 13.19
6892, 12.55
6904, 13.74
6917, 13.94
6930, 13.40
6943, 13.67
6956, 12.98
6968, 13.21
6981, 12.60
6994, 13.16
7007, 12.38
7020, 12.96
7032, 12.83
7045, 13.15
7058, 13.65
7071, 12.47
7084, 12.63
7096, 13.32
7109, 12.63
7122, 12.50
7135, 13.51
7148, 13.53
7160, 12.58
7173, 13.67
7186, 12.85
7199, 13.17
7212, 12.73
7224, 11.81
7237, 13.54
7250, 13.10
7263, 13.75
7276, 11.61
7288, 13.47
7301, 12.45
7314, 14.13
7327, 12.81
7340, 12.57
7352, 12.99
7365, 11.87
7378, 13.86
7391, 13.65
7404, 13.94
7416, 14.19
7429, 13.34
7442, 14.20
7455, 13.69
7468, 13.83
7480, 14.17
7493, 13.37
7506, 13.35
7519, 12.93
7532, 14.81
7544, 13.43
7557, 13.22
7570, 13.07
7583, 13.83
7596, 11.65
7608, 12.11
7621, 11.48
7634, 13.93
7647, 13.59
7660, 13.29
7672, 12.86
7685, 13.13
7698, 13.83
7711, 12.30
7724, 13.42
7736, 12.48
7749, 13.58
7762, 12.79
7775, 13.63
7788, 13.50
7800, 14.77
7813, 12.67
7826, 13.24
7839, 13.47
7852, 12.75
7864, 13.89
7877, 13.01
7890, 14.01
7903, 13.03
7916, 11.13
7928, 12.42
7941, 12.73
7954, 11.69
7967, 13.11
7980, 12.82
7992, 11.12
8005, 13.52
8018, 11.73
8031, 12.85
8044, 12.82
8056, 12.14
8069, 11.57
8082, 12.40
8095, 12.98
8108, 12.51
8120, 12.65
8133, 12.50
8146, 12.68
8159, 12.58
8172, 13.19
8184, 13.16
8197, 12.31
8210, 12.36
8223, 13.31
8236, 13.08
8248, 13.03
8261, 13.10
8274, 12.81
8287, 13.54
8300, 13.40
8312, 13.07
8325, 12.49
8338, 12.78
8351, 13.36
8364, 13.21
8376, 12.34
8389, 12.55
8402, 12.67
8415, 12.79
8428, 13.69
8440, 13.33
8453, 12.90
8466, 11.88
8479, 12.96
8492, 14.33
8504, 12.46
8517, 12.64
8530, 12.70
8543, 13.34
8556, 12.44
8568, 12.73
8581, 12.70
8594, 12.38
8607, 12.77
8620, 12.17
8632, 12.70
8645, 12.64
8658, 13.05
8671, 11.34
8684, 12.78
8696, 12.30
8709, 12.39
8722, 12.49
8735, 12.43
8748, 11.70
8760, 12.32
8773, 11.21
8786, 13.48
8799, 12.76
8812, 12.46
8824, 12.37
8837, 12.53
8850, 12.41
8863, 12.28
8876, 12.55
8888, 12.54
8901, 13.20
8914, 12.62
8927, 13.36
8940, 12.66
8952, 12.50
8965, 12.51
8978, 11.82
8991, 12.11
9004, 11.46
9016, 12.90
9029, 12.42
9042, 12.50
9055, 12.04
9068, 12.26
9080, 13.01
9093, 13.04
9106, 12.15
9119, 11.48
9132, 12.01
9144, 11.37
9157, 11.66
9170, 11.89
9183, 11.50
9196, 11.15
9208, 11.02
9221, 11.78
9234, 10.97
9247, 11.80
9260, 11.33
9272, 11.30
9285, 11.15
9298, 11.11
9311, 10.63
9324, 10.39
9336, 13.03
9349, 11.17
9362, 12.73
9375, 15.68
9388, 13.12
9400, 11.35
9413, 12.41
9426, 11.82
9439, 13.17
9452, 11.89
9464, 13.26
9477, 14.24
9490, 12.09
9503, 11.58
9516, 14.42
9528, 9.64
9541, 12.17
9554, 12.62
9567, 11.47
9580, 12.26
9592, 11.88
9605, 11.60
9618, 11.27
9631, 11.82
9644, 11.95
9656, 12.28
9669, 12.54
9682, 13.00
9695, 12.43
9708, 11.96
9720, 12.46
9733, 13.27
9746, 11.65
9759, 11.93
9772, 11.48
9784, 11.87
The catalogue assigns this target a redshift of 0.289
